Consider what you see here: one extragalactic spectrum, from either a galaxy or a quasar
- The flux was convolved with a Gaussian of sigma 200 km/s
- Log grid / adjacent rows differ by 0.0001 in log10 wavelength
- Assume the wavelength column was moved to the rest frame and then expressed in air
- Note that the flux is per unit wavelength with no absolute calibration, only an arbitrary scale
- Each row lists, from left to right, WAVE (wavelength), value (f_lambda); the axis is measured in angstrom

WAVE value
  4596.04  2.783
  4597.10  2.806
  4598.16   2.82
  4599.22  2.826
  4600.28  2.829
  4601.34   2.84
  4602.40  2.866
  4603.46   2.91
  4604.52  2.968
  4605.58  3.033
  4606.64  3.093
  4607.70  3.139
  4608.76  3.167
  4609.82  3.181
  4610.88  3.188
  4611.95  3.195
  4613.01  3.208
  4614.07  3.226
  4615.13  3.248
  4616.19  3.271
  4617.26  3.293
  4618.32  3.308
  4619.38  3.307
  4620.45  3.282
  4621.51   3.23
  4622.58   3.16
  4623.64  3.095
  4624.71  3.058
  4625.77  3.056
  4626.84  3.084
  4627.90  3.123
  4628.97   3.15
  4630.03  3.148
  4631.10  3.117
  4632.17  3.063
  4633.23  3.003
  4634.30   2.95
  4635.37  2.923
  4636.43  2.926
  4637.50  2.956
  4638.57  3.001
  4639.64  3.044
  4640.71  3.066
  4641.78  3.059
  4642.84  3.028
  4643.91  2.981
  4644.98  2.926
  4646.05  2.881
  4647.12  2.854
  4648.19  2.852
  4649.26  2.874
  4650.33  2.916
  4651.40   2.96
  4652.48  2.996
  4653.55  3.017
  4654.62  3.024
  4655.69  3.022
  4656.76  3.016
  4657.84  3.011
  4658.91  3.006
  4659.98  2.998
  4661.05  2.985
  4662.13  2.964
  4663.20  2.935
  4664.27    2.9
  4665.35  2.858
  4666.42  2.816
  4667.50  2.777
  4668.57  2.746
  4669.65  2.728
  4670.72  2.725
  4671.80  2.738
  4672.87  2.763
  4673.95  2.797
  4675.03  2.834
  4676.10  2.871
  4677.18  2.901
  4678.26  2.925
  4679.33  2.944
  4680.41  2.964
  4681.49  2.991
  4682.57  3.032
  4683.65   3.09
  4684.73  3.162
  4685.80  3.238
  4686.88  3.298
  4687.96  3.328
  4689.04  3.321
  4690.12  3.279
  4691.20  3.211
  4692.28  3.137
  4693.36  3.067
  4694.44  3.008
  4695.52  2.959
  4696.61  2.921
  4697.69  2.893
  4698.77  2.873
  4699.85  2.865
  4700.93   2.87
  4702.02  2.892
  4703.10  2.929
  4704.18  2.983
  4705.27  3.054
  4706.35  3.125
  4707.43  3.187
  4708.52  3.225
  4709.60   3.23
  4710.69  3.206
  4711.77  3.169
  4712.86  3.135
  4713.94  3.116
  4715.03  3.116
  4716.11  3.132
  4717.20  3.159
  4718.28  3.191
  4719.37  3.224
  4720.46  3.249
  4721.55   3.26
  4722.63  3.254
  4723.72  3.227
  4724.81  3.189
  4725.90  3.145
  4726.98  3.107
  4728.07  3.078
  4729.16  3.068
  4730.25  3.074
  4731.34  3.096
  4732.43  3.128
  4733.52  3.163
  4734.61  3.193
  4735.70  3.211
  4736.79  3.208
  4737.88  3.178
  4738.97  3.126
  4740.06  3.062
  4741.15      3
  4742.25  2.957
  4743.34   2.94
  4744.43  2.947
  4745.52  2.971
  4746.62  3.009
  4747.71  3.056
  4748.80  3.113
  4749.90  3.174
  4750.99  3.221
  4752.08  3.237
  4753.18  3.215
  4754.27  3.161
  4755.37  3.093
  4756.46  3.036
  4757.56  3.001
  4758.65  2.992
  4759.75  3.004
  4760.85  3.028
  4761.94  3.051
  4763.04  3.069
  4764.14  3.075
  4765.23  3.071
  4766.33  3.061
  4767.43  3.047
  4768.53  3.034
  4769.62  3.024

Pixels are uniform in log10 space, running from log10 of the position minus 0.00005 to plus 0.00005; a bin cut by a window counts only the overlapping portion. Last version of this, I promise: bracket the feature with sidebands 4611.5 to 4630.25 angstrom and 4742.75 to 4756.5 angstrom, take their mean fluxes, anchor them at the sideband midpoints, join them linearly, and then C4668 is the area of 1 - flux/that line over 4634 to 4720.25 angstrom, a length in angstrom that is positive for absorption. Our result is 4.02 angstrom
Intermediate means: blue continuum 3.19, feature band 3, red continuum 3.09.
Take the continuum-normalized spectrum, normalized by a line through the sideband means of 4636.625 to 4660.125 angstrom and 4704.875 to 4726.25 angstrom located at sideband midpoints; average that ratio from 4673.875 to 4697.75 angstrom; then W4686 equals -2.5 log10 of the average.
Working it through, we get 0.01 mag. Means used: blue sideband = 2.98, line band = 3.06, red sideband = 3.18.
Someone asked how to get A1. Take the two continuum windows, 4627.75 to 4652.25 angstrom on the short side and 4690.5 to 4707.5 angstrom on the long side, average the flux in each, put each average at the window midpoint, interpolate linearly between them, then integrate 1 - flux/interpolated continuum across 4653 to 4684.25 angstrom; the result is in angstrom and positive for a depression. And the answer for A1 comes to 0.86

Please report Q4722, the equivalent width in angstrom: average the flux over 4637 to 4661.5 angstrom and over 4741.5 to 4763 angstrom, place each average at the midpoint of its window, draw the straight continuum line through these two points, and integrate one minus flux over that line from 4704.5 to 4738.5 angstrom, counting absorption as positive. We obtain -1.4 angstrom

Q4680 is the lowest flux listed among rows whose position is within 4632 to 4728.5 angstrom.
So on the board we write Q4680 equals 2.725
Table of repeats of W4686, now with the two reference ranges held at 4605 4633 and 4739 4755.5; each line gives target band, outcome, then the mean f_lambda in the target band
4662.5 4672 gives 0.119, 2.81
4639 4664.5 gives 0.061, 2.97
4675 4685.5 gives 0.049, 2.99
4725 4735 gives -0.010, 3.12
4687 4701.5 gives 0.019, 3.06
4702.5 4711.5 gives -0.004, 3.12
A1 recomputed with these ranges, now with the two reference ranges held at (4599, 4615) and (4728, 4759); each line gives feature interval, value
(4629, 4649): 0.5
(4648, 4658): 0.3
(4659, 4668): 0.5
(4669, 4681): 0.9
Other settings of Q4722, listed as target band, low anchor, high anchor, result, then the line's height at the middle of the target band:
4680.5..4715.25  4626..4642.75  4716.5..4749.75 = 0.0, 3.09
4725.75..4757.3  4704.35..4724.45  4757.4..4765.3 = 0.0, 3.1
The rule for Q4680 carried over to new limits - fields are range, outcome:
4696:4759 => 2.865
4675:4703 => 2.834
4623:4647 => 2.881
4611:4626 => 3.056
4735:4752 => 2.94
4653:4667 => 2.816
